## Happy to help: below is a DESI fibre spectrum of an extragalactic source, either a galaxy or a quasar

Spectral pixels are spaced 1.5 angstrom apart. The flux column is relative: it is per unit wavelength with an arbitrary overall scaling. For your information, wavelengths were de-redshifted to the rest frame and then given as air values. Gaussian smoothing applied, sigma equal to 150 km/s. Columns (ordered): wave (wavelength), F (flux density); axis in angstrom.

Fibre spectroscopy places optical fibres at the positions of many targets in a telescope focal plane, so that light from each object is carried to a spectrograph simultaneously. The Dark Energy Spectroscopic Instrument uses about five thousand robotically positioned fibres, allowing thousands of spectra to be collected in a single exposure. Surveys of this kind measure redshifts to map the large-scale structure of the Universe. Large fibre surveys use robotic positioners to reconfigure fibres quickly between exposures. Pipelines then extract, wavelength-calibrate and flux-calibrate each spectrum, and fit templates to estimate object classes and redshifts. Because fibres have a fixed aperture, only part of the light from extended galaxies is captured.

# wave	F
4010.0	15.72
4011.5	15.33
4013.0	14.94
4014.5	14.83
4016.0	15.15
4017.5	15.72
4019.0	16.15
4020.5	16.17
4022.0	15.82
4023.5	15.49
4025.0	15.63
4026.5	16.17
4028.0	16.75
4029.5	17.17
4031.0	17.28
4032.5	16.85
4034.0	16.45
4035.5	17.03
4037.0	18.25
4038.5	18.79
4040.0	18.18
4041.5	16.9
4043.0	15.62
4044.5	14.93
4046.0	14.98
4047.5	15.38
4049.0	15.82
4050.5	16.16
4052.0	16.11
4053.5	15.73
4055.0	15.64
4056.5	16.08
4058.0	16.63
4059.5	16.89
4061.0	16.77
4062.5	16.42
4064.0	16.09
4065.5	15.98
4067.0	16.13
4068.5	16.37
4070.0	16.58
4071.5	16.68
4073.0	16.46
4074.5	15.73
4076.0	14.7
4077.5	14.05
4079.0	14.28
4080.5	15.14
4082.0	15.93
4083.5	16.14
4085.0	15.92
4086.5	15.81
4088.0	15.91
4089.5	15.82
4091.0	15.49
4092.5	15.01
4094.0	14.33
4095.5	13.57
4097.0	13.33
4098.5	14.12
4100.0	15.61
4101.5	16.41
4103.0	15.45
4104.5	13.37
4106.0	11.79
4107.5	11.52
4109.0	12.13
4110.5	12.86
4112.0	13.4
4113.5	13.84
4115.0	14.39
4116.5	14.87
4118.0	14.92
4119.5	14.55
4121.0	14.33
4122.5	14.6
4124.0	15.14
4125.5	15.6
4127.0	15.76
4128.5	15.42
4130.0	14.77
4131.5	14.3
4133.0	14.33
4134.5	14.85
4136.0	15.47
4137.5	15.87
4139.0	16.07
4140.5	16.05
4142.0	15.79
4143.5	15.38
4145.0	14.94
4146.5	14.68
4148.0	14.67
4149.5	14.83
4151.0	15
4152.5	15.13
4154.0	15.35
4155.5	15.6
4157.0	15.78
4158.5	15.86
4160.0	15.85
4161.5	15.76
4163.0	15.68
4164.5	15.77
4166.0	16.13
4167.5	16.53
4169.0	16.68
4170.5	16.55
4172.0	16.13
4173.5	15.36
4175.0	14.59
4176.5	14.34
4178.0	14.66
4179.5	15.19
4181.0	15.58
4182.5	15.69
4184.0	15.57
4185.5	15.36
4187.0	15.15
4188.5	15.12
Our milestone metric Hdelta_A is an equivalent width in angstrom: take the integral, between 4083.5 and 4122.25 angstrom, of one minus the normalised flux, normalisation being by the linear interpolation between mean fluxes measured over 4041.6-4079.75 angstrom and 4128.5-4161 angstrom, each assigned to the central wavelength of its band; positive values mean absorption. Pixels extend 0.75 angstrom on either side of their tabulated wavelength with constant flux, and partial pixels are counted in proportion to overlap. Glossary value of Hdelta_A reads 2.94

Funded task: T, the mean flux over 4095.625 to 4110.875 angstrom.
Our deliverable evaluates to 13.7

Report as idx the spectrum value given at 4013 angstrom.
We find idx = 14.94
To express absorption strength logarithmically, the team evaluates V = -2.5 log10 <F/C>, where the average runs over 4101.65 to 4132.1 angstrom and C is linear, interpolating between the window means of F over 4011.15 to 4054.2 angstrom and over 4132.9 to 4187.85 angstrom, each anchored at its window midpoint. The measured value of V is 0.11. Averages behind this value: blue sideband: 16.2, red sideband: 15.5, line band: 14.2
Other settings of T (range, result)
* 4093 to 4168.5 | 14.8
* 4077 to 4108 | 14.7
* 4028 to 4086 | 16.2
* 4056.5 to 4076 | 16.3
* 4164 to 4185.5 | 15.6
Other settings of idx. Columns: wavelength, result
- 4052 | 16.11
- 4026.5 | 16.17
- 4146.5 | 14.68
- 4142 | 15.79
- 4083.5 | 16.14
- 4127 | 15.76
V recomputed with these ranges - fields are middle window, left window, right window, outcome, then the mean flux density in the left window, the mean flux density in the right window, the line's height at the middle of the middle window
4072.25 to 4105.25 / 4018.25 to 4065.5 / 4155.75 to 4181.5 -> 0.07 mag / 16.4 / 15.7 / 16.1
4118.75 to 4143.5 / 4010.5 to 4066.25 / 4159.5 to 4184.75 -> 0.04 mag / 16.2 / 15.6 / 15.8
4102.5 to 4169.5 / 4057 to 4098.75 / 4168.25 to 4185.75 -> 0.04 mag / 15.6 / 15.5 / 15.5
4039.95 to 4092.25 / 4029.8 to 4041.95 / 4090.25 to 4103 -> 0.01 mag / 17.5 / 14.8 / 16.1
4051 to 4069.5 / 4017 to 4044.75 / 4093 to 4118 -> -0.05 mag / 16.6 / 13.9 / 15.5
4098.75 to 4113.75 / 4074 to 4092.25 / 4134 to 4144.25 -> 0.14 mag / 15.4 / 15.7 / 15.5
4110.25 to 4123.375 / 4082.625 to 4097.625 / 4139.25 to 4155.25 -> 0.07 mag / 15.2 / 15.2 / 15.2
